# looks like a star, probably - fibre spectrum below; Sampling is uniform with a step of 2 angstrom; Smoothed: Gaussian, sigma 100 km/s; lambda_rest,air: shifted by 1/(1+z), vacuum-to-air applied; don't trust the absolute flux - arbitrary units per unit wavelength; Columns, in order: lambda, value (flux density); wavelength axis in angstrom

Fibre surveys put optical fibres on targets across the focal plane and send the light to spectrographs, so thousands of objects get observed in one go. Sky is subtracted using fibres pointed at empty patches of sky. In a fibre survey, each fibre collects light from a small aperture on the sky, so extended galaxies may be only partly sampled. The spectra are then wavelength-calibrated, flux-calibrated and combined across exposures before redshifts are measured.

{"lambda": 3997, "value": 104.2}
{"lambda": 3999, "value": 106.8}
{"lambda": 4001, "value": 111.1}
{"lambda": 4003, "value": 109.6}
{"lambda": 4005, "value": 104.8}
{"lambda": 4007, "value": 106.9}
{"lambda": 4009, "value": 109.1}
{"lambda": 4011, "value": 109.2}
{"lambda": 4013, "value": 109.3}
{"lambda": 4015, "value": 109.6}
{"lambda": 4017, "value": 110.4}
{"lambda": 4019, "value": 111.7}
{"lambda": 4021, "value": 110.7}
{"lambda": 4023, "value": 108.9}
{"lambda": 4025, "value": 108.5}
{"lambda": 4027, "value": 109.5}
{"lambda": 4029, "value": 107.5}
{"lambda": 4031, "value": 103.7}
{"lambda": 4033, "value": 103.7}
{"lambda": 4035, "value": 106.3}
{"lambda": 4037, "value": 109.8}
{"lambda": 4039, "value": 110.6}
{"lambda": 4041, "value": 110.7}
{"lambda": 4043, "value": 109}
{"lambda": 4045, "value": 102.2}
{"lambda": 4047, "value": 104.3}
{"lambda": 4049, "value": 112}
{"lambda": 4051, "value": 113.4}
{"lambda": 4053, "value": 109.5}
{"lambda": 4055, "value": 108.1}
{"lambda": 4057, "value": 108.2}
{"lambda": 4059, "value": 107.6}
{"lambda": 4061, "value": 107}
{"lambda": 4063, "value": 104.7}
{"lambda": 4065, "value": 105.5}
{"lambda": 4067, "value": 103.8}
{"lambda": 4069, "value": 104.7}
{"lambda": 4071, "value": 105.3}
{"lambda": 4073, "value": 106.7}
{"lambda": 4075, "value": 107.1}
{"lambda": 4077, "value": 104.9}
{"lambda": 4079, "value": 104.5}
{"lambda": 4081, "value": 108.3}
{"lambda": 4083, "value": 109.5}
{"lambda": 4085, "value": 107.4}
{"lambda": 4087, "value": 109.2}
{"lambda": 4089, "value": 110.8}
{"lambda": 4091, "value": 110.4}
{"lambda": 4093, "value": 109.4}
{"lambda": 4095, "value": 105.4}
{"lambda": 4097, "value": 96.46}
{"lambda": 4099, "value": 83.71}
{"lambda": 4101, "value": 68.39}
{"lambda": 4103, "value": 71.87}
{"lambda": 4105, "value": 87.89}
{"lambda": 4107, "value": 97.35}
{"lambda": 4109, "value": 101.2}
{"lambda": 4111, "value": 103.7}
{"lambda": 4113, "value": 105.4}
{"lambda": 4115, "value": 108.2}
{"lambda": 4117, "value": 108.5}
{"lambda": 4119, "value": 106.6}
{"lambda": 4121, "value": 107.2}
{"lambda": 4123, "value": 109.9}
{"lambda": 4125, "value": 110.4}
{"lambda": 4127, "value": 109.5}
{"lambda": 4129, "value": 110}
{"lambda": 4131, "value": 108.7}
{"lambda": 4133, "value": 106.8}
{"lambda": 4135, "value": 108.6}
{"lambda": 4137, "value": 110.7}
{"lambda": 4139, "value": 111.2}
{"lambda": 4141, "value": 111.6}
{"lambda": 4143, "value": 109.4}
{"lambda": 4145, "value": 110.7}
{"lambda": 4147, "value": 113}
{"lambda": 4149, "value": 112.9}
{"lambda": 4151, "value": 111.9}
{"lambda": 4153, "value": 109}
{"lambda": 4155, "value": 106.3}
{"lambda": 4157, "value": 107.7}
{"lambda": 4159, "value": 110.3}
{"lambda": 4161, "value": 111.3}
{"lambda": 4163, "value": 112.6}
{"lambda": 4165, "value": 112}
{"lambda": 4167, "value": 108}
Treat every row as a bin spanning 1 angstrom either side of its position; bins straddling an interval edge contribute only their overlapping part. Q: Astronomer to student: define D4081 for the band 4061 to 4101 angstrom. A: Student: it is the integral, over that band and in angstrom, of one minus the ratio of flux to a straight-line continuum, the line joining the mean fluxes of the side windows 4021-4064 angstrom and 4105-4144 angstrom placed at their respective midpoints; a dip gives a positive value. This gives 1.22 angstrom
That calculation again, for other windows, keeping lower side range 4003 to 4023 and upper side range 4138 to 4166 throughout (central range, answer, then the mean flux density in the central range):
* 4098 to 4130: 3.17 angstrom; 99.4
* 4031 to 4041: 0.17 angstrom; 108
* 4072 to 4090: 0.37 angstrom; 108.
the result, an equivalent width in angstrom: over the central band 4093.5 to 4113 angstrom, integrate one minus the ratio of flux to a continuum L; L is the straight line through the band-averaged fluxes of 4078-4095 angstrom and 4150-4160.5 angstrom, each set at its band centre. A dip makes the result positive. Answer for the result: 3.0 angstrom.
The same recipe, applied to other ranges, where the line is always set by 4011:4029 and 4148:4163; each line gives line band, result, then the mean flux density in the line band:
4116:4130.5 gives 0.15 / 109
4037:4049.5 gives 0.18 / 108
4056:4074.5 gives 0.65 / 106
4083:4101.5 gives 1.41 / 101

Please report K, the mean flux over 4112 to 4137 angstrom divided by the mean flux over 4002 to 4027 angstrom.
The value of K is 0.99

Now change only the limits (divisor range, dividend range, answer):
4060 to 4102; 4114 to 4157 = 1.06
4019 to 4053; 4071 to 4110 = 0.92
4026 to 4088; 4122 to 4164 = 1.03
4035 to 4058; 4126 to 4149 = 1.01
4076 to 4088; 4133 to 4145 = 1.03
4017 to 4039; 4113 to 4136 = 1.00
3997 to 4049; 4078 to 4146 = 0.96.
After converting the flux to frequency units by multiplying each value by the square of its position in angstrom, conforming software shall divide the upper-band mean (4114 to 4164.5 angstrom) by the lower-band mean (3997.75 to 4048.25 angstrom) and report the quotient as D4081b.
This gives 1.1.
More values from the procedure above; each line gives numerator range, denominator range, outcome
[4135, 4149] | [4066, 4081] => 1.09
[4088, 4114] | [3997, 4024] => 0.92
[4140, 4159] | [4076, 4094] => 1.05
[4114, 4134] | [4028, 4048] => 1.06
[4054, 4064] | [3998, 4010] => 1.02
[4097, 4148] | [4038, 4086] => 0.99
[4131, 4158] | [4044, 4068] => 1.07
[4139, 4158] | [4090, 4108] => 1.22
